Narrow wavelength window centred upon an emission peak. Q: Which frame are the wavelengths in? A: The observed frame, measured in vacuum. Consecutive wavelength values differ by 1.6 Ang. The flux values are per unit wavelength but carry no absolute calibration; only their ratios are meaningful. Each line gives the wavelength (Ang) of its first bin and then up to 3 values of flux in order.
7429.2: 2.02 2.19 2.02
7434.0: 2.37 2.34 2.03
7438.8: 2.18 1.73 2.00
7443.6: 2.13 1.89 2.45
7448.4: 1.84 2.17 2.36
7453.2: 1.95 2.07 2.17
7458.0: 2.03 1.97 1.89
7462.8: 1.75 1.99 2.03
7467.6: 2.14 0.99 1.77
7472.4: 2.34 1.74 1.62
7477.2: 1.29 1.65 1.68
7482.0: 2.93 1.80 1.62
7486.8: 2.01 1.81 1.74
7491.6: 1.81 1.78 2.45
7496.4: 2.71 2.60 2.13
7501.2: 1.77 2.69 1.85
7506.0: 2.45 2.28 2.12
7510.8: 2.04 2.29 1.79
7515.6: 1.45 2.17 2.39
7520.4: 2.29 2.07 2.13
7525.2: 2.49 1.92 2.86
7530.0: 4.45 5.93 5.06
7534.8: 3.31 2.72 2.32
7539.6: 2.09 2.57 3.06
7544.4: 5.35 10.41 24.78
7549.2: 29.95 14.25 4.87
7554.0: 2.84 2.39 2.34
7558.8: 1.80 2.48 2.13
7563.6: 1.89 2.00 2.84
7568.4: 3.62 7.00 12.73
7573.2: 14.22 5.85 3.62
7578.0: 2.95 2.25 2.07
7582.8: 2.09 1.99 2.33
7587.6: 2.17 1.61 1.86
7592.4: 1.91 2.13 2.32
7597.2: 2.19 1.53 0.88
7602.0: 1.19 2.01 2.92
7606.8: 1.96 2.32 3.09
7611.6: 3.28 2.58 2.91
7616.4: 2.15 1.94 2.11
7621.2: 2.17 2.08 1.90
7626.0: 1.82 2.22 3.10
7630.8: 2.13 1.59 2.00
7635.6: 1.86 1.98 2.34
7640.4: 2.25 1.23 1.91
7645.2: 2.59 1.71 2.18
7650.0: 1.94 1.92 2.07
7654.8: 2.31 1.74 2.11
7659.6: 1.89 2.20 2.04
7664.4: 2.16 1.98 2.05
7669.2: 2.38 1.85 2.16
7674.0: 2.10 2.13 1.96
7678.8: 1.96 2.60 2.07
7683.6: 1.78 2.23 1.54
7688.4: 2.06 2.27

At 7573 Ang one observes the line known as [N II]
